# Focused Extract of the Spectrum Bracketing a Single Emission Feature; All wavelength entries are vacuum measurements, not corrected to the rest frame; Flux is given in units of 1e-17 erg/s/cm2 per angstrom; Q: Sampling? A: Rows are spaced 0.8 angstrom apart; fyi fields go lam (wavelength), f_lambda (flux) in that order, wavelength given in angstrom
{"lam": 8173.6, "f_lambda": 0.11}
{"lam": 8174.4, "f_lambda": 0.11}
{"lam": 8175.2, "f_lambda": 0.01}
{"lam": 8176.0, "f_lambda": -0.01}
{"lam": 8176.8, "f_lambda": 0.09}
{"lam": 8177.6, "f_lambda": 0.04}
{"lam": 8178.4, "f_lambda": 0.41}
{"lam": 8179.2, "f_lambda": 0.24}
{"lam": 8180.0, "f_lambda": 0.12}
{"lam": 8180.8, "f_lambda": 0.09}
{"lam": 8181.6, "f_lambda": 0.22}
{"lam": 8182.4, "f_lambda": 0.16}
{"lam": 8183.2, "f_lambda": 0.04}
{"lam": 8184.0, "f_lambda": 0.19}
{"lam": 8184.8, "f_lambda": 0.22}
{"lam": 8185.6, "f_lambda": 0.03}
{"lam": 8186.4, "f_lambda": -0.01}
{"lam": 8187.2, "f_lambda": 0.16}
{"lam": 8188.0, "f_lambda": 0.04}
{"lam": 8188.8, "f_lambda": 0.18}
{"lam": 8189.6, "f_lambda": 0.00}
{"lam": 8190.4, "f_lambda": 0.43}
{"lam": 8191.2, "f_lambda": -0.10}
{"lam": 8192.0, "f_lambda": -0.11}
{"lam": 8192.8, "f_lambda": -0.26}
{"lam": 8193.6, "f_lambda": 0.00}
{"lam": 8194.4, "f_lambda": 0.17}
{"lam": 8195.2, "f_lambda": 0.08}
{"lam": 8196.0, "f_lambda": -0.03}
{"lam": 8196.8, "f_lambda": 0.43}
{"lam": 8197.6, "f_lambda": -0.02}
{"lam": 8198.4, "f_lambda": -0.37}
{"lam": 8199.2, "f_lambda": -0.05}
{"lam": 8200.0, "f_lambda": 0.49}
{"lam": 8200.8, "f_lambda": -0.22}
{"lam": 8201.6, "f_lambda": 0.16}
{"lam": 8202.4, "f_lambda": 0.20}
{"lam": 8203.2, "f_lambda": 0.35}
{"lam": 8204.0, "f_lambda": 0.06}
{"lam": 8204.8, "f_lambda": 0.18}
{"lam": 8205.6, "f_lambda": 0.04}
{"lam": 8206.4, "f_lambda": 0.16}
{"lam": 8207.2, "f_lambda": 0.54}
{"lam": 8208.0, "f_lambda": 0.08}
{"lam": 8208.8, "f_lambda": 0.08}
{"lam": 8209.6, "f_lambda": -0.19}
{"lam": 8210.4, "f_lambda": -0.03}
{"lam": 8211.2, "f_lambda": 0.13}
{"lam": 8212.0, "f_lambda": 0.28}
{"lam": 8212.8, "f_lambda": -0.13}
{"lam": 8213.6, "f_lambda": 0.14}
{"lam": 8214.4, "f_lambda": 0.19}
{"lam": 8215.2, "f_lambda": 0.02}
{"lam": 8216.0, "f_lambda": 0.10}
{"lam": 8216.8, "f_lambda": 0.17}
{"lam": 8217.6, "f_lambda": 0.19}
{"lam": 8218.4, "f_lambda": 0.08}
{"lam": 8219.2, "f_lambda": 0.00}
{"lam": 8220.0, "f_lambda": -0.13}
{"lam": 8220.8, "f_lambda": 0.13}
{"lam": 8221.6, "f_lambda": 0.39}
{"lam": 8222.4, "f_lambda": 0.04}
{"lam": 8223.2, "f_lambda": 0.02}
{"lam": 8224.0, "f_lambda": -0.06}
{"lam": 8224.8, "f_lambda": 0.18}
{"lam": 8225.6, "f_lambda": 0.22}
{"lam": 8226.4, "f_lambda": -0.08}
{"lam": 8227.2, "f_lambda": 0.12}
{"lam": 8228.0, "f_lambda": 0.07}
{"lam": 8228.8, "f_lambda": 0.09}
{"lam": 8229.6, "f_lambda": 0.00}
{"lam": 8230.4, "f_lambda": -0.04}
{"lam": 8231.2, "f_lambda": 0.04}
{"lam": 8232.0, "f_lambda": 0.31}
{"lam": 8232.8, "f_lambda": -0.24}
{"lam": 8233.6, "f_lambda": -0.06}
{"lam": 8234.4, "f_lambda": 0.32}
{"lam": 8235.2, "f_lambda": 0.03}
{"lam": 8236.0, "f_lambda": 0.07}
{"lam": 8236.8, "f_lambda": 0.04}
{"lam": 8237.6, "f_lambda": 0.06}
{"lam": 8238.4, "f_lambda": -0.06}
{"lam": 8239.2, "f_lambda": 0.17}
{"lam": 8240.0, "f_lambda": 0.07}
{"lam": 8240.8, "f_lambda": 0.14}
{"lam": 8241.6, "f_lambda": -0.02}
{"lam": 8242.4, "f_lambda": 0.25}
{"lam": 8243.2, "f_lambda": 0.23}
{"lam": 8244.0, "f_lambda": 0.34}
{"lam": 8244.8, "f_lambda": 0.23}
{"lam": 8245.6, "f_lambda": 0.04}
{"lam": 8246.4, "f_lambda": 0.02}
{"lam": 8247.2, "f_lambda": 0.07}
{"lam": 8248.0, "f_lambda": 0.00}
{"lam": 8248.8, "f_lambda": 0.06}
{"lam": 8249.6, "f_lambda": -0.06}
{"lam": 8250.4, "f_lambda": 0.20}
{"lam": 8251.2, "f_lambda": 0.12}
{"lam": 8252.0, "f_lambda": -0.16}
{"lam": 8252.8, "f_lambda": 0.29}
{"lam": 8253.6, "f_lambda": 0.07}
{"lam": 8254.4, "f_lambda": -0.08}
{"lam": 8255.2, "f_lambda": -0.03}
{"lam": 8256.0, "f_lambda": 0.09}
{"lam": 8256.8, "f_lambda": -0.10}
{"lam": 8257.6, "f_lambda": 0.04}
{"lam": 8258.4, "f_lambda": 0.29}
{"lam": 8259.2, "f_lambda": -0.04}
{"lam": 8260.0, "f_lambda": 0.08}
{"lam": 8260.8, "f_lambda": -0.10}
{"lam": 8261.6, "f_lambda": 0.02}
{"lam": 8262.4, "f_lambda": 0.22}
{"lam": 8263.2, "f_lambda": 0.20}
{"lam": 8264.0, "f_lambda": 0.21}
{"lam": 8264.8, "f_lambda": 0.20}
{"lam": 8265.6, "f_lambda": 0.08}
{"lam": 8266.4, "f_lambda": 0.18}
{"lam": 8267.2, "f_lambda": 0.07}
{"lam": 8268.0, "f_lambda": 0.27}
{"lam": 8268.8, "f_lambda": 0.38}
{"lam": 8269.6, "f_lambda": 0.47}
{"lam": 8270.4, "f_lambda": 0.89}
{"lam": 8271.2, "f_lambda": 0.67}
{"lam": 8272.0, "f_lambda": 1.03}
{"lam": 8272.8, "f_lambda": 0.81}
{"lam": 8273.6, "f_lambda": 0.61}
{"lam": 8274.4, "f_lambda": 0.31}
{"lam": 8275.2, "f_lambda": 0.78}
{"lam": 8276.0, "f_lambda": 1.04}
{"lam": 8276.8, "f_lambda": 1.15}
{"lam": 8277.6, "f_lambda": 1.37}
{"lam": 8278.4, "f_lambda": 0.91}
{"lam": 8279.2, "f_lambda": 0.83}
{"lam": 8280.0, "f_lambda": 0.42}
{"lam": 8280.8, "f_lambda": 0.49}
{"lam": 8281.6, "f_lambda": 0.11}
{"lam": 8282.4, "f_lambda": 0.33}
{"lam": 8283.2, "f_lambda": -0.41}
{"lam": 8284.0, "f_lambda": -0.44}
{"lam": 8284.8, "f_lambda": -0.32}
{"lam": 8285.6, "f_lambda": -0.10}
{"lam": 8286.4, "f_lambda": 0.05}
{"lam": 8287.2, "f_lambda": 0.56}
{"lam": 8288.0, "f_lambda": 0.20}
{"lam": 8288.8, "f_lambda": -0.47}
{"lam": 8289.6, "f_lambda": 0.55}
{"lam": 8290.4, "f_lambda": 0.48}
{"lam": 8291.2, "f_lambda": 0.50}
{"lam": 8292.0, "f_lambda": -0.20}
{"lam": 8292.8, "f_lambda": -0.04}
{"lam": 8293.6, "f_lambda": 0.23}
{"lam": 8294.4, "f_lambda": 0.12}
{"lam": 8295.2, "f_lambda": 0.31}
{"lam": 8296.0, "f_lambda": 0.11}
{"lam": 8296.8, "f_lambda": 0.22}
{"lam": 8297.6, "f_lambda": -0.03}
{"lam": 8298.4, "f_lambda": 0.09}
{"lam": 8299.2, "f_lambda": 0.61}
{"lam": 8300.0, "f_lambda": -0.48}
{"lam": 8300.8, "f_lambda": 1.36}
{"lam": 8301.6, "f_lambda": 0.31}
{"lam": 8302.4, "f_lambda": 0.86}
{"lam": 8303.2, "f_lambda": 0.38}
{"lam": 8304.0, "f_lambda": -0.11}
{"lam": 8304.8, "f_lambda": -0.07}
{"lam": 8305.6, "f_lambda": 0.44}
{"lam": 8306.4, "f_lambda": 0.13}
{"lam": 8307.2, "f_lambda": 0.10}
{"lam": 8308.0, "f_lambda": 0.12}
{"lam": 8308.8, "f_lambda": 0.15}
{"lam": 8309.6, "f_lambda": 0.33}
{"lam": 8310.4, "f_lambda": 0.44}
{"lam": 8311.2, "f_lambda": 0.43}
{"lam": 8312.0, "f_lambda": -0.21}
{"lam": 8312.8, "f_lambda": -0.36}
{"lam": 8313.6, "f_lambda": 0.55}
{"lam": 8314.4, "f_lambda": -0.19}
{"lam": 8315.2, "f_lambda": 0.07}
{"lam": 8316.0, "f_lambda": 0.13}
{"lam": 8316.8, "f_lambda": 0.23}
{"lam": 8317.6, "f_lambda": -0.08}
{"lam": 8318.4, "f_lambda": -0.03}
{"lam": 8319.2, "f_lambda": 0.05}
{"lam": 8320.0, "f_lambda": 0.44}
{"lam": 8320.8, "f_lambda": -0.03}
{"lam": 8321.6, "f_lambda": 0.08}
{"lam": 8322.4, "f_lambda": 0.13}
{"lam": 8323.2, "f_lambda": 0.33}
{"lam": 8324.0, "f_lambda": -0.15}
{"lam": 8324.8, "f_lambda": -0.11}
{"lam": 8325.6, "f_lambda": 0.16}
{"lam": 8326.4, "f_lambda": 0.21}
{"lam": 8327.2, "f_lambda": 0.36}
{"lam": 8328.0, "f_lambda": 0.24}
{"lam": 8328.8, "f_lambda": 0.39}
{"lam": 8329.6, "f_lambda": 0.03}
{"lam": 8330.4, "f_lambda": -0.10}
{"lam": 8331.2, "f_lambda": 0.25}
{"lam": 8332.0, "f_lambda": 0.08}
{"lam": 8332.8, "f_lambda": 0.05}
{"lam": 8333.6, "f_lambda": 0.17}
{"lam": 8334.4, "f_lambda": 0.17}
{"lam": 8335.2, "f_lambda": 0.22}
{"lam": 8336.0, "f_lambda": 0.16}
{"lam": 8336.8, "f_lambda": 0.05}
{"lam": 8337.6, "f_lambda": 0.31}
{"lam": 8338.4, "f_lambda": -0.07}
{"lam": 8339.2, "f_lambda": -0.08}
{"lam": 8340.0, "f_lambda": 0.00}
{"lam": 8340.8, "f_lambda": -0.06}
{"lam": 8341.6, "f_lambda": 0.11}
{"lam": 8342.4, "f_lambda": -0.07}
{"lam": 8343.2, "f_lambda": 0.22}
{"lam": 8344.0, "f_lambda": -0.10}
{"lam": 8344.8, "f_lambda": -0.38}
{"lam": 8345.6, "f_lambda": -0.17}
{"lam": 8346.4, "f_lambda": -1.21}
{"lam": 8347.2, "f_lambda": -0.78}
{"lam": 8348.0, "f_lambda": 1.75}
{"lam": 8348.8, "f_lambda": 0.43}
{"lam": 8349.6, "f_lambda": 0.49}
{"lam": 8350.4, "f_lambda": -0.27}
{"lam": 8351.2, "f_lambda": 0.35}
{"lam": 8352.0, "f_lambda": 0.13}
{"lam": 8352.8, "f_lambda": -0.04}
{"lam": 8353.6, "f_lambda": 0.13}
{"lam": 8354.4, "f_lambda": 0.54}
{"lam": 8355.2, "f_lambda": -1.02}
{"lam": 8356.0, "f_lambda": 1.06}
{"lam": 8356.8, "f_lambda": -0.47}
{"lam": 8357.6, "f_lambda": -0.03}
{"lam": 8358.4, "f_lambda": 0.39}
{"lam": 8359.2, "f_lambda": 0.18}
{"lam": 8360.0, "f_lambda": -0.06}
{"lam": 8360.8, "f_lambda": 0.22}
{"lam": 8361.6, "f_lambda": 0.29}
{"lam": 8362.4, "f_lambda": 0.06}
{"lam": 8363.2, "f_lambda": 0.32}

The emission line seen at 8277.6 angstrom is [O II]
